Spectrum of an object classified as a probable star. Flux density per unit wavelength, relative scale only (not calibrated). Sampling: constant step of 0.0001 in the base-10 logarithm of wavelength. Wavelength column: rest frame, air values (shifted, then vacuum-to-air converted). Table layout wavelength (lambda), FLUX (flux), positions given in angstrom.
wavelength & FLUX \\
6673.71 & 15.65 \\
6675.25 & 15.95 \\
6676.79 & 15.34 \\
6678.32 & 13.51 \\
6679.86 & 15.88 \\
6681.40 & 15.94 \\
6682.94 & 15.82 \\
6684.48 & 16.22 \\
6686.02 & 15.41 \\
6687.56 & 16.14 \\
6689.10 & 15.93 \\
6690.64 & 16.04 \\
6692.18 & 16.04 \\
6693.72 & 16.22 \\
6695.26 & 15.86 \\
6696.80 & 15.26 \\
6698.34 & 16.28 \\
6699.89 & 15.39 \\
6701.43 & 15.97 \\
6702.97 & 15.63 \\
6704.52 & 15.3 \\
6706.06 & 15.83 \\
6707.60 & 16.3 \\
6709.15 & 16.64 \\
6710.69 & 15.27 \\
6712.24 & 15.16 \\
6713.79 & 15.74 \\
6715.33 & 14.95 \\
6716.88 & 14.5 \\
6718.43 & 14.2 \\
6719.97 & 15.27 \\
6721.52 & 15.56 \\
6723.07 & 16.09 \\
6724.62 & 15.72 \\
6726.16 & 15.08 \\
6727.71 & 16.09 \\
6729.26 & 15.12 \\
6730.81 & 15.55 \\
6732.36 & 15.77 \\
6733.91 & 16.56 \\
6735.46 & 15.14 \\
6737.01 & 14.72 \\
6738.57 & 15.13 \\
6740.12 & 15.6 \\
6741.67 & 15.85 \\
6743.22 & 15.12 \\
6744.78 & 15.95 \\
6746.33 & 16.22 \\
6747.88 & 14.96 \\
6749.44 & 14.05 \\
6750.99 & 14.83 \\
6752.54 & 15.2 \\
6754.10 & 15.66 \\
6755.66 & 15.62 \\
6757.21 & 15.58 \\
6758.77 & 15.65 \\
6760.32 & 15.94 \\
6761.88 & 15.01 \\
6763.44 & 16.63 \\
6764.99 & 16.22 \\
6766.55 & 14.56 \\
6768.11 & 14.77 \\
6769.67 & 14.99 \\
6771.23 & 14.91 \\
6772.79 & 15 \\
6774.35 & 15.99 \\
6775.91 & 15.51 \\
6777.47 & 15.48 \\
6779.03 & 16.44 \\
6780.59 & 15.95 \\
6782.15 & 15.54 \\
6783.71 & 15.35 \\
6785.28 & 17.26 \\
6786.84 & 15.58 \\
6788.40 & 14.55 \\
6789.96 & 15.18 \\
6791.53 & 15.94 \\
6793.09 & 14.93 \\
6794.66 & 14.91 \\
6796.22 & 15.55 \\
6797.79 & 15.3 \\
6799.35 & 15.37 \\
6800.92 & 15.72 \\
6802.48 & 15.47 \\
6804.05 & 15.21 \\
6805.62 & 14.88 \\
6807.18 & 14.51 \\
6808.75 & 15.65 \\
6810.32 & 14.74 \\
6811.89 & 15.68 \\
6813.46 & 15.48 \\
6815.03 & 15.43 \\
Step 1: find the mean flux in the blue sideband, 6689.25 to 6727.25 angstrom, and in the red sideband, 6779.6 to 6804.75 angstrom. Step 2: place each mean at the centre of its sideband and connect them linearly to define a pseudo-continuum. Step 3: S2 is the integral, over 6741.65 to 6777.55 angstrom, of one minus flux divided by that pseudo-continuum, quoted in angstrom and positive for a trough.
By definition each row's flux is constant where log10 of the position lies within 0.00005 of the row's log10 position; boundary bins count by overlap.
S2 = 0.3 angstrom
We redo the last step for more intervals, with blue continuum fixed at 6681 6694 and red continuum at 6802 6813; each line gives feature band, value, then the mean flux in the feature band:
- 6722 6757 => 0.3 angstrom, 15.5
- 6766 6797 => -0.2 angstrom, 15.4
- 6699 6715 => 0.1 angstrom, 15.7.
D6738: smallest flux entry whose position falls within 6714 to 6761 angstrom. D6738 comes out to 14.05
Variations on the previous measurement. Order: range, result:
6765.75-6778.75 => 14.56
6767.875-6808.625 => 14.51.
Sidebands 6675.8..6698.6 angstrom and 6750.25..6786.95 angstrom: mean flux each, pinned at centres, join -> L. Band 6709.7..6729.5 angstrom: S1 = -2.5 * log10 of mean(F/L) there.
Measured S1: 0.024 mag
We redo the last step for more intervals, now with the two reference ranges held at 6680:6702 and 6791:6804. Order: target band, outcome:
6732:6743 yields 0.01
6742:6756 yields 0.02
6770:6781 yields -0.01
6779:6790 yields -0.02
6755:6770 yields 0.00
